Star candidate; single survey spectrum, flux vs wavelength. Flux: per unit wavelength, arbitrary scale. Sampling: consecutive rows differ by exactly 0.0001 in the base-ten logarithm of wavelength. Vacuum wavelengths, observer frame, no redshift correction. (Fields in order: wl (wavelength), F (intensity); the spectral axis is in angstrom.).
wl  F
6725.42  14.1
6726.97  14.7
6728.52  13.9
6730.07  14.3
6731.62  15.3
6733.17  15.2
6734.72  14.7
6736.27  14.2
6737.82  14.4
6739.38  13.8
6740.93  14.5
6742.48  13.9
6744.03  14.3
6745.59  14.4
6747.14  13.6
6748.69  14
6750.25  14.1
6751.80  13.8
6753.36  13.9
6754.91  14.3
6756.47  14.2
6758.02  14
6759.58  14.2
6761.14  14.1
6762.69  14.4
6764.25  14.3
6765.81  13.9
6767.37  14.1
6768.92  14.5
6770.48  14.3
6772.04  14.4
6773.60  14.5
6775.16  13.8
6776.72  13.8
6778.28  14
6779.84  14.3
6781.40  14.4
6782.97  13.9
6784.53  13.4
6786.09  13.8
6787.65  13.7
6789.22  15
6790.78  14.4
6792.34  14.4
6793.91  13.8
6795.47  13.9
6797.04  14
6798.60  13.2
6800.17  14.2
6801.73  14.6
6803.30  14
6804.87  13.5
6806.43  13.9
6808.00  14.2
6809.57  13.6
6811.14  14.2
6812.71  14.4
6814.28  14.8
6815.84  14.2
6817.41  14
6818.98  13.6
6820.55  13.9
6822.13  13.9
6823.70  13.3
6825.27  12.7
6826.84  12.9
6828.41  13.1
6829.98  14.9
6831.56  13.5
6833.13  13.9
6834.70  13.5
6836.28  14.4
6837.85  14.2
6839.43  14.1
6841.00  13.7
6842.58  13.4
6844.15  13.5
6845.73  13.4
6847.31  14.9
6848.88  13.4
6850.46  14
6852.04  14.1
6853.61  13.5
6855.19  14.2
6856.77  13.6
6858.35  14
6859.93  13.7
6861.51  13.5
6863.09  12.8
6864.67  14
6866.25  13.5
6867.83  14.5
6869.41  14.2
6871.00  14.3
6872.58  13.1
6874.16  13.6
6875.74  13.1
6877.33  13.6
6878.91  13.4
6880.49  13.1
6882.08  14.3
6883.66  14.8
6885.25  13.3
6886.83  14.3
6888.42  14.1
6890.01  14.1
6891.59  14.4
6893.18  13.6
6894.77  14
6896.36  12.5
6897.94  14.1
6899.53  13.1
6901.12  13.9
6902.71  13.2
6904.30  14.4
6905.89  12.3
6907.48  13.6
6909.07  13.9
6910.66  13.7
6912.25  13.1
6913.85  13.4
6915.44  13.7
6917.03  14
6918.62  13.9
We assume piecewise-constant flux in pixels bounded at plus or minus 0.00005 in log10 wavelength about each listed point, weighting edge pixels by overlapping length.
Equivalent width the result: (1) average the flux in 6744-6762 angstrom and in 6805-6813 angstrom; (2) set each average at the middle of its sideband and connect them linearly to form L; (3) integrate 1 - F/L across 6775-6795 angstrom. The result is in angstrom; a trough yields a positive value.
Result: -0.05 angstrom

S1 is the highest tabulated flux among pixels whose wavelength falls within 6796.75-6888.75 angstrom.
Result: 14.9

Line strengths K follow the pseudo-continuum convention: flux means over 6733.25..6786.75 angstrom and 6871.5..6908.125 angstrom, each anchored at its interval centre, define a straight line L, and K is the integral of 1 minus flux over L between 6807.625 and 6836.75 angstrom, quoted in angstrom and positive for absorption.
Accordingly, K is 0.2 angstrom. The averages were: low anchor 14.1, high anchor 13.7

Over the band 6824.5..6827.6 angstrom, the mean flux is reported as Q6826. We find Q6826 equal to 12.8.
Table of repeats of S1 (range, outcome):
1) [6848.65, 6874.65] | 14.5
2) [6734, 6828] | 15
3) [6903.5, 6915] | 14.4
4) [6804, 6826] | 14.8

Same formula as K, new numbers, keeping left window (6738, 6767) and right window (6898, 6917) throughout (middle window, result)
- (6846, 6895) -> -0.62 angstrom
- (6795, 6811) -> -0.01 angstrom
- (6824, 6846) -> 0.22 angstrom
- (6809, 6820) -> -0.20 angstrom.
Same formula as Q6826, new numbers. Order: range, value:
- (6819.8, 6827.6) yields 13.3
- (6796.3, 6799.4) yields 13.6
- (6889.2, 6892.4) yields 14.2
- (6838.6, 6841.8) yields 13.9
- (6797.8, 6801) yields 13.7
